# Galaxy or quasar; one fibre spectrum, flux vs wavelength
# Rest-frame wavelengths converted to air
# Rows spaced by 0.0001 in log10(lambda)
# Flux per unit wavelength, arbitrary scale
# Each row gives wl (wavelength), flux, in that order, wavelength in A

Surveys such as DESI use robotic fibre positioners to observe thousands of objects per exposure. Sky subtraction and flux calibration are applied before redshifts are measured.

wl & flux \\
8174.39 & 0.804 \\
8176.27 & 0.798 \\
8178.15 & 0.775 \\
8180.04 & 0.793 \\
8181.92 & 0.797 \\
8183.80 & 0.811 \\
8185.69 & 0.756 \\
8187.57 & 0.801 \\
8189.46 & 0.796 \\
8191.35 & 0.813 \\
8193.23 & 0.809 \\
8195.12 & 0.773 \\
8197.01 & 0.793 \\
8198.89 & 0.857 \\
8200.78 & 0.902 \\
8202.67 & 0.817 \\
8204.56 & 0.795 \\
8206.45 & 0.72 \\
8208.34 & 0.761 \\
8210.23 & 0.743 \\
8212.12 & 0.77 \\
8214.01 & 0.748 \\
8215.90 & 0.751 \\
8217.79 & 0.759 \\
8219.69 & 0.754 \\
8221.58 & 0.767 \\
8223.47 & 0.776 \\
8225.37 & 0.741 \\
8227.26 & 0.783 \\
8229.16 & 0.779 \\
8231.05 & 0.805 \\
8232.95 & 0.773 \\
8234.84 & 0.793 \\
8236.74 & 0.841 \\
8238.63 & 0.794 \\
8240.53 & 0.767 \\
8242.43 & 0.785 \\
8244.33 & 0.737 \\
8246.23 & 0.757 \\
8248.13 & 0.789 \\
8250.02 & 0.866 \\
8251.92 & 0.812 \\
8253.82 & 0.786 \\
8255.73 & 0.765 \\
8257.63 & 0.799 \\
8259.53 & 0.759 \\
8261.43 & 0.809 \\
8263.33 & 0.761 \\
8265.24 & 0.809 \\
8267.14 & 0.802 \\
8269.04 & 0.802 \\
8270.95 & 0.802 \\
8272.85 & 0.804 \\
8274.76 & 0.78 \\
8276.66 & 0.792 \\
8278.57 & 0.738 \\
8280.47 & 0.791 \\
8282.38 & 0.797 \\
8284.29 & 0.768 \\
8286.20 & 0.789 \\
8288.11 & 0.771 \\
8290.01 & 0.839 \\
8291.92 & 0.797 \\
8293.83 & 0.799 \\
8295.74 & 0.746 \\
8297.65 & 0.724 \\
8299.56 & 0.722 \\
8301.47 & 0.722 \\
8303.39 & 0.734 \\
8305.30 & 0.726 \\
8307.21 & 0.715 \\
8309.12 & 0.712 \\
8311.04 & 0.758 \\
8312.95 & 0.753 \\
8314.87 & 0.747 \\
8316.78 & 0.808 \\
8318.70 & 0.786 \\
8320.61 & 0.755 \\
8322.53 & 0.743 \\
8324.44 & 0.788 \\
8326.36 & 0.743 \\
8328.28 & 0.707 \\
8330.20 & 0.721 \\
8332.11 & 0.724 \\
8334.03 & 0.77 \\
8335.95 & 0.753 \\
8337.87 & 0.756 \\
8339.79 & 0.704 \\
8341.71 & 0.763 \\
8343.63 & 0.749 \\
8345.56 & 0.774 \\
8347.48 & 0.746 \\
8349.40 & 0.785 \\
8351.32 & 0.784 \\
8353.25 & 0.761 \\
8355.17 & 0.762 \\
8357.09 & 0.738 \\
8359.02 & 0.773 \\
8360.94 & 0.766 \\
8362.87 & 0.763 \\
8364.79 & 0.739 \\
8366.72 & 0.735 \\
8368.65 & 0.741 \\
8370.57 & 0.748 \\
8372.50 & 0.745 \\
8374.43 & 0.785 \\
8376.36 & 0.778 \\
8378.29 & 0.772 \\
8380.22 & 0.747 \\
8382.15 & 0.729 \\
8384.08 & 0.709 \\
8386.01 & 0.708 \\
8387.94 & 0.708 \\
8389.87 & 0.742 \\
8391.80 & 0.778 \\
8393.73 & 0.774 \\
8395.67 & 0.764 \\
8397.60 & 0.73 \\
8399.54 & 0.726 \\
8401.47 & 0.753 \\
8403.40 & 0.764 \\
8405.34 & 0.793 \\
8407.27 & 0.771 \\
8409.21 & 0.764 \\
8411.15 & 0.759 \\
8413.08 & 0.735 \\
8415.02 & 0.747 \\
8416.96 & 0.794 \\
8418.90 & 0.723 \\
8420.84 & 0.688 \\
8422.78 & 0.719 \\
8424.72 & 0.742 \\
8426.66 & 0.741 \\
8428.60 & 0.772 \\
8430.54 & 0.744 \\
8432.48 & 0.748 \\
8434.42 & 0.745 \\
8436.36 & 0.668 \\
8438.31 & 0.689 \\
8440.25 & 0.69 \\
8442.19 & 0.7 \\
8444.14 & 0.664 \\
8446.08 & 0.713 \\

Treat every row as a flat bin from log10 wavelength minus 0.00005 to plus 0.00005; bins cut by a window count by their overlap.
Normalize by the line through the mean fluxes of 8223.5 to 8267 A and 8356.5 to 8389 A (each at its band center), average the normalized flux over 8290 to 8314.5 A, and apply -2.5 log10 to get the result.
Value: 0.032 mag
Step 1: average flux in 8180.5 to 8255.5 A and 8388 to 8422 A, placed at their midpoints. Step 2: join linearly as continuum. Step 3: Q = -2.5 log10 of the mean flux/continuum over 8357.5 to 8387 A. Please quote 0.01 mag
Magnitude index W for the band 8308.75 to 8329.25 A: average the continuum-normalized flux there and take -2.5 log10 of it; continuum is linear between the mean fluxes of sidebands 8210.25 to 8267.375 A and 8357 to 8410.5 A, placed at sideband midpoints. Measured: 0.013 mag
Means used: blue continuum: 0.78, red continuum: 0.752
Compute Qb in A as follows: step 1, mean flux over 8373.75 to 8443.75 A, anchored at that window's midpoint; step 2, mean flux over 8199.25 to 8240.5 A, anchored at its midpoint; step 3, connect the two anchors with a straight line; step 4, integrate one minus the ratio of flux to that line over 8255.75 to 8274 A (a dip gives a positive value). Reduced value -0.5 A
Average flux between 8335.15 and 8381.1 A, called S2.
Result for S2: 0.757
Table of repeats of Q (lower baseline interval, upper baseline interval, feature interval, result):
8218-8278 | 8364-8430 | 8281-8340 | 0.02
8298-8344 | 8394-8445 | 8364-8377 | -0.02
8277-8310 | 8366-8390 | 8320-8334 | 0.02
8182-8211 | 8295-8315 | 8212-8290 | -0.03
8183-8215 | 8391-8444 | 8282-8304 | 0.00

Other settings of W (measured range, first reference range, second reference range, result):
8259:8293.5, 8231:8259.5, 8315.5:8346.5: -0.02 mag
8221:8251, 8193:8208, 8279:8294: 0.02 mag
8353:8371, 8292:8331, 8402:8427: -0.01 mag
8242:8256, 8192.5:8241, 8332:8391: -0.02 mag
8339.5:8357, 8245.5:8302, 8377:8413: 0.00 mag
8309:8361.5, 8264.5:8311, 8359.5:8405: 0.01 mag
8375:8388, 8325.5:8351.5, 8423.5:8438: 0.00 mag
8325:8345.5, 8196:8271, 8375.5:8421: 0.03 mag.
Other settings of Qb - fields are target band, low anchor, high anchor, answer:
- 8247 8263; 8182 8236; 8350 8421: -0.42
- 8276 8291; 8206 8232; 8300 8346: -0.67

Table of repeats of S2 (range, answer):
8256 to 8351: 0.764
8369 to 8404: 0.748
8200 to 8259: 0.781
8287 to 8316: 0.752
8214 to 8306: 0.778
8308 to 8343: 0.749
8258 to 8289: 0.786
